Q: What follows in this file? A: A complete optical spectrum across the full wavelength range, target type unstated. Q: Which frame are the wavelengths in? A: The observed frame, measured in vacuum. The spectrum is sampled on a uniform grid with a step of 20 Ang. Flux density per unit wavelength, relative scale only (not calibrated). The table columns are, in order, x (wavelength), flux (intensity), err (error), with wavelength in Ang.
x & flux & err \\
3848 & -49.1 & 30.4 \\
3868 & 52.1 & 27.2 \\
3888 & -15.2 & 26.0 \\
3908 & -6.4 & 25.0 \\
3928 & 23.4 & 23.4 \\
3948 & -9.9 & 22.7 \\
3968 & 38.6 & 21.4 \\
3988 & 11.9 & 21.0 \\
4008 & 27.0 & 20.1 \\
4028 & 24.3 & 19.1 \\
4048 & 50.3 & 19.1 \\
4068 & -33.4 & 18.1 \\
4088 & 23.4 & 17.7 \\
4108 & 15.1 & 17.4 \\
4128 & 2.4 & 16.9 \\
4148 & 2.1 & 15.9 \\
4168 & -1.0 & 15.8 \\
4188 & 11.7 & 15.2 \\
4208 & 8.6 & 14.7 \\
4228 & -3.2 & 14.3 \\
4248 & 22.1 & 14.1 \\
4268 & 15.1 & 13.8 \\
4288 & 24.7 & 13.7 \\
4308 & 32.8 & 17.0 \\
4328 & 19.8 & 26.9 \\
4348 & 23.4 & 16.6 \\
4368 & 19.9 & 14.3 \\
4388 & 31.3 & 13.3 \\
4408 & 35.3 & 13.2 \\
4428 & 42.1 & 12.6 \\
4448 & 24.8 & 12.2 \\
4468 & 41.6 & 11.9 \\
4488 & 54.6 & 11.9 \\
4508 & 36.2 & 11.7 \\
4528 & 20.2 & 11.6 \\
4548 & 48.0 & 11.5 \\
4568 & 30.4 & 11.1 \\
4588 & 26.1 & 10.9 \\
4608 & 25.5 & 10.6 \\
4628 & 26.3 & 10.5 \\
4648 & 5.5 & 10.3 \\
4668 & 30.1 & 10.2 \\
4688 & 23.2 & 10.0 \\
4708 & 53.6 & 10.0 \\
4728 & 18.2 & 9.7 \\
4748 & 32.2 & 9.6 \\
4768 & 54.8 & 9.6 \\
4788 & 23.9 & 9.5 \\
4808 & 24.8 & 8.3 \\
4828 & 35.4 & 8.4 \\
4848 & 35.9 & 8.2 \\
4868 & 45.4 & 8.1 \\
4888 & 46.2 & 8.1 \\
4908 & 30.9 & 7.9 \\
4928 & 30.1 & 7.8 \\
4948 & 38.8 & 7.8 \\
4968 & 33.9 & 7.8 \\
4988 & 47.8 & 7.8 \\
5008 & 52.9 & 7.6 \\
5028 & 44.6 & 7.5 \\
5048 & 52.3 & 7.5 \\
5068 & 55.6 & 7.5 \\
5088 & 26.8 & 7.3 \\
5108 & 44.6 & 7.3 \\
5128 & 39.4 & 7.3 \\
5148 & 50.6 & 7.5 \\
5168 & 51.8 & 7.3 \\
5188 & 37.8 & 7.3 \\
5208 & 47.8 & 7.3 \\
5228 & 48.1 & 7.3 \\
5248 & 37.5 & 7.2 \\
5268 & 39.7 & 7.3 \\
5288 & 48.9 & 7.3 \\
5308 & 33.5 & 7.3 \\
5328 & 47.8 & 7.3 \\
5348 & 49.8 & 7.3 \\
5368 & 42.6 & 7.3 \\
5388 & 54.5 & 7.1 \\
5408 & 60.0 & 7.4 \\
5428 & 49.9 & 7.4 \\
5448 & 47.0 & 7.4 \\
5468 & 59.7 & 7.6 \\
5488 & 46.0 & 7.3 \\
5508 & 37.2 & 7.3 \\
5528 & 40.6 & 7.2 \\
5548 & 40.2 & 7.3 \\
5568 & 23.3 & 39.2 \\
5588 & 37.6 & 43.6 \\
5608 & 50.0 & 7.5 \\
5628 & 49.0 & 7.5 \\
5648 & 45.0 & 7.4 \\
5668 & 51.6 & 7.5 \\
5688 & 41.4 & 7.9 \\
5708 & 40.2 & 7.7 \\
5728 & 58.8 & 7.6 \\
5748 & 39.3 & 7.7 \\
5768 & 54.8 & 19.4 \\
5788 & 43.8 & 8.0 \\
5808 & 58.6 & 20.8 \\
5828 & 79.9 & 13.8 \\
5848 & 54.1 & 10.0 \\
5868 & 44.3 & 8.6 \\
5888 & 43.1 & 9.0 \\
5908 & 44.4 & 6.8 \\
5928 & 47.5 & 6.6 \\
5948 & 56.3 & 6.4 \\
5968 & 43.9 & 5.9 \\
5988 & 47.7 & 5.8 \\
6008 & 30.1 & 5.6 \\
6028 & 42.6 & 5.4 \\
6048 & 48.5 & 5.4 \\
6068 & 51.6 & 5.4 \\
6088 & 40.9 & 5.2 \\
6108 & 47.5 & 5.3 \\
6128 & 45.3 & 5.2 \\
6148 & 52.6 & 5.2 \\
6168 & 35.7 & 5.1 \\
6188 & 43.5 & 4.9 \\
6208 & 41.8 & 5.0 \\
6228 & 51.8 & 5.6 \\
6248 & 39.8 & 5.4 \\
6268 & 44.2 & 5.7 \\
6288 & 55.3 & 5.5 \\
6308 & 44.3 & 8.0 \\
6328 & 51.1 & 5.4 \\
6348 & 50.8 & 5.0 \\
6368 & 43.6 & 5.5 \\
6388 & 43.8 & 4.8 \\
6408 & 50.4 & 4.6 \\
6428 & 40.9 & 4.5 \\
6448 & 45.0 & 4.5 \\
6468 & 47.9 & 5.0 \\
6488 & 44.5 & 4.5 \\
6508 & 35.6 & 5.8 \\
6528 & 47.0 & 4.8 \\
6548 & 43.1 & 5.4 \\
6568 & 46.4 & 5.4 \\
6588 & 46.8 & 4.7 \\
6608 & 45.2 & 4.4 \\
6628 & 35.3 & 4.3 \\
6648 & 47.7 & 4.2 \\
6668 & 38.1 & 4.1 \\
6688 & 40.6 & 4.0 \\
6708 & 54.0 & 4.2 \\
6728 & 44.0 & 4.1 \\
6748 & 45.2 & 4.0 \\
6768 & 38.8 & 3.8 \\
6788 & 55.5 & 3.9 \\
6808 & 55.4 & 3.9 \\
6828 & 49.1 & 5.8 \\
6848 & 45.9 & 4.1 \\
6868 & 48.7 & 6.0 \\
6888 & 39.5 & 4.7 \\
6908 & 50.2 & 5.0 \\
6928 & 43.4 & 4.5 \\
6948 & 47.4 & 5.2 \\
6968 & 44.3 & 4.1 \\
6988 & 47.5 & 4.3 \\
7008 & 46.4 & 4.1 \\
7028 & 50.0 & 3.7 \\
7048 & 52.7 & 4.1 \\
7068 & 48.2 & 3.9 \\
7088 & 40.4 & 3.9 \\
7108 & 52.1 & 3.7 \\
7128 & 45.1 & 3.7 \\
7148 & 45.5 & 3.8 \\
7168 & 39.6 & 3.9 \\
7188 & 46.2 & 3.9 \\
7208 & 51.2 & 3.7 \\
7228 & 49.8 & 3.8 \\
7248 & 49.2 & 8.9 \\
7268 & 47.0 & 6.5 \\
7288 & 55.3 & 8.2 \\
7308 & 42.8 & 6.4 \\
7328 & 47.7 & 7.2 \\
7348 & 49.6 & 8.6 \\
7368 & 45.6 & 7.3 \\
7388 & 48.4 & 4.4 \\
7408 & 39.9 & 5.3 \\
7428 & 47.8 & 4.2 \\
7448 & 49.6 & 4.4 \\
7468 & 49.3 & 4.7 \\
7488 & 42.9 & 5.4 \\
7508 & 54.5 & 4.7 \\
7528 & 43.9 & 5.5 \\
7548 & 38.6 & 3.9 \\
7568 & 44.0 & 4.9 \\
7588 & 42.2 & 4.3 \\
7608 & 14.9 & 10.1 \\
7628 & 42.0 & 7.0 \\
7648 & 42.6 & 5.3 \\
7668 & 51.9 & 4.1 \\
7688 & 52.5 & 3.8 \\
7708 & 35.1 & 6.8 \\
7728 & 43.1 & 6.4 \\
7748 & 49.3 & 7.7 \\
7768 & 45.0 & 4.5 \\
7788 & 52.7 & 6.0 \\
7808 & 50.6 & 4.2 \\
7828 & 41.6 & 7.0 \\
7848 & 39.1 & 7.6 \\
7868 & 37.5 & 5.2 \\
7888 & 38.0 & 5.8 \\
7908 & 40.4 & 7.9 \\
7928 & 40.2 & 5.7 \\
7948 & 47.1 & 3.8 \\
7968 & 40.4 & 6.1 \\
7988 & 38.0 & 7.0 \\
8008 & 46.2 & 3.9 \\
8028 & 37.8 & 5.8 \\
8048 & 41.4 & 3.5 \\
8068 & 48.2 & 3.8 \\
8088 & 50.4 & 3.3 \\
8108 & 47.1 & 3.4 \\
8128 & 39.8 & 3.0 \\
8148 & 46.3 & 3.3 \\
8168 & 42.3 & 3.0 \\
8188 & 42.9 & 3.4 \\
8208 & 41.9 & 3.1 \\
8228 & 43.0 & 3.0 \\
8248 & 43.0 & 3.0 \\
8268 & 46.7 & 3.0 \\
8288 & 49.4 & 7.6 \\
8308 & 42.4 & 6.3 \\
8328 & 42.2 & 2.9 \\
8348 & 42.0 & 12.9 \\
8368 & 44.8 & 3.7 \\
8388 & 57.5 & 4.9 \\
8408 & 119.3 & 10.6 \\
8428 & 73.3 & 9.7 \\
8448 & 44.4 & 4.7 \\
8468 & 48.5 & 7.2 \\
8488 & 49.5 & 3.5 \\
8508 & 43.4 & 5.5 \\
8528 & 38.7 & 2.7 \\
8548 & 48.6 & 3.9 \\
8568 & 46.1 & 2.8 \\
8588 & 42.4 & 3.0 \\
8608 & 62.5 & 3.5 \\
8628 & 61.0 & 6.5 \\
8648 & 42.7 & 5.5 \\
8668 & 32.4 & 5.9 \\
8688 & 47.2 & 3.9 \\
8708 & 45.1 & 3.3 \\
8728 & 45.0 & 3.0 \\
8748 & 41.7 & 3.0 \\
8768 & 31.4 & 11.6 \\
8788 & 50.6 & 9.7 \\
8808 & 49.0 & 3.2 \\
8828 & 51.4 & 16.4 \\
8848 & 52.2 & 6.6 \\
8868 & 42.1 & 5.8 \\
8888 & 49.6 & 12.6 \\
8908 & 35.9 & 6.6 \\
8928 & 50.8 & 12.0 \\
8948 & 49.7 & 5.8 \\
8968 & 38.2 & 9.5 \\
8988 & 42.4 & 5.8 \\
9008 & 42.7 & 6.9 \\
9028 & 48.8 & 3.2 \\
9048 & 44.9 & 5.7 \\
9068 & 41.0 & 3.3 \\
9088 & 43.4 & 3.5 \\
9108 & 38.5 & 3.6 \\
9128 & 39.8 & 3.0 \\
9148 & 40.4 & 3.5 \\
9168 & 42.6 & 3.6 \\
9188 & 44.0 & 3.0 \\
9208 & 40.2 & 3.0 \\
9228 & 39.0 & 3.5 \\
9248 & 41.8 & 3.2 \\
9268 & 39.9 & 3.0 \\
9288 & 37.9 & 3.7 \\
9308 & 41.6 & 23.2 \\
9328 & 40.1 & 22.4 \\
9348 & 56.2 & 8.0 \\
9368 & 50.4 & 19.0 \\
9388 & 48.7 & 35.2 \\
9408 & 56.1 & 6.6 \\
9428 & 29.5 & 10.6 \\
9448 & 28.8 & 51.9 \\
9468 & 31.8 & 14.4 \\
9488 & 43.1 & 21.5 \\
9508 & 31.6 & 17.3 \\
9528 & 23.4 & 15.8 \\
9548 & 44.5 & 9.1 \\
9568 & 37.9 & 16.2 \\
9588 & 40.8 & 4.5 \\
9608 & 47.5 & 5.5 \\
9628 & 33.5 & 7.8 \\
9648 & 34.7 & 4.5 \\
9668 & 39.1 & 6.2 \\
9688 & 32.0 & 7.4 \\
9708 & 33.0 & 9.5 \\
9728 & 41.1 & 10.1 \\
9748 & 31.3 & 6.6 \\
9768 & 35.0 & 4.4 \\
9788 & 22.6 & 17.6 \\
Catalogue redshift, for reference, 0.28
